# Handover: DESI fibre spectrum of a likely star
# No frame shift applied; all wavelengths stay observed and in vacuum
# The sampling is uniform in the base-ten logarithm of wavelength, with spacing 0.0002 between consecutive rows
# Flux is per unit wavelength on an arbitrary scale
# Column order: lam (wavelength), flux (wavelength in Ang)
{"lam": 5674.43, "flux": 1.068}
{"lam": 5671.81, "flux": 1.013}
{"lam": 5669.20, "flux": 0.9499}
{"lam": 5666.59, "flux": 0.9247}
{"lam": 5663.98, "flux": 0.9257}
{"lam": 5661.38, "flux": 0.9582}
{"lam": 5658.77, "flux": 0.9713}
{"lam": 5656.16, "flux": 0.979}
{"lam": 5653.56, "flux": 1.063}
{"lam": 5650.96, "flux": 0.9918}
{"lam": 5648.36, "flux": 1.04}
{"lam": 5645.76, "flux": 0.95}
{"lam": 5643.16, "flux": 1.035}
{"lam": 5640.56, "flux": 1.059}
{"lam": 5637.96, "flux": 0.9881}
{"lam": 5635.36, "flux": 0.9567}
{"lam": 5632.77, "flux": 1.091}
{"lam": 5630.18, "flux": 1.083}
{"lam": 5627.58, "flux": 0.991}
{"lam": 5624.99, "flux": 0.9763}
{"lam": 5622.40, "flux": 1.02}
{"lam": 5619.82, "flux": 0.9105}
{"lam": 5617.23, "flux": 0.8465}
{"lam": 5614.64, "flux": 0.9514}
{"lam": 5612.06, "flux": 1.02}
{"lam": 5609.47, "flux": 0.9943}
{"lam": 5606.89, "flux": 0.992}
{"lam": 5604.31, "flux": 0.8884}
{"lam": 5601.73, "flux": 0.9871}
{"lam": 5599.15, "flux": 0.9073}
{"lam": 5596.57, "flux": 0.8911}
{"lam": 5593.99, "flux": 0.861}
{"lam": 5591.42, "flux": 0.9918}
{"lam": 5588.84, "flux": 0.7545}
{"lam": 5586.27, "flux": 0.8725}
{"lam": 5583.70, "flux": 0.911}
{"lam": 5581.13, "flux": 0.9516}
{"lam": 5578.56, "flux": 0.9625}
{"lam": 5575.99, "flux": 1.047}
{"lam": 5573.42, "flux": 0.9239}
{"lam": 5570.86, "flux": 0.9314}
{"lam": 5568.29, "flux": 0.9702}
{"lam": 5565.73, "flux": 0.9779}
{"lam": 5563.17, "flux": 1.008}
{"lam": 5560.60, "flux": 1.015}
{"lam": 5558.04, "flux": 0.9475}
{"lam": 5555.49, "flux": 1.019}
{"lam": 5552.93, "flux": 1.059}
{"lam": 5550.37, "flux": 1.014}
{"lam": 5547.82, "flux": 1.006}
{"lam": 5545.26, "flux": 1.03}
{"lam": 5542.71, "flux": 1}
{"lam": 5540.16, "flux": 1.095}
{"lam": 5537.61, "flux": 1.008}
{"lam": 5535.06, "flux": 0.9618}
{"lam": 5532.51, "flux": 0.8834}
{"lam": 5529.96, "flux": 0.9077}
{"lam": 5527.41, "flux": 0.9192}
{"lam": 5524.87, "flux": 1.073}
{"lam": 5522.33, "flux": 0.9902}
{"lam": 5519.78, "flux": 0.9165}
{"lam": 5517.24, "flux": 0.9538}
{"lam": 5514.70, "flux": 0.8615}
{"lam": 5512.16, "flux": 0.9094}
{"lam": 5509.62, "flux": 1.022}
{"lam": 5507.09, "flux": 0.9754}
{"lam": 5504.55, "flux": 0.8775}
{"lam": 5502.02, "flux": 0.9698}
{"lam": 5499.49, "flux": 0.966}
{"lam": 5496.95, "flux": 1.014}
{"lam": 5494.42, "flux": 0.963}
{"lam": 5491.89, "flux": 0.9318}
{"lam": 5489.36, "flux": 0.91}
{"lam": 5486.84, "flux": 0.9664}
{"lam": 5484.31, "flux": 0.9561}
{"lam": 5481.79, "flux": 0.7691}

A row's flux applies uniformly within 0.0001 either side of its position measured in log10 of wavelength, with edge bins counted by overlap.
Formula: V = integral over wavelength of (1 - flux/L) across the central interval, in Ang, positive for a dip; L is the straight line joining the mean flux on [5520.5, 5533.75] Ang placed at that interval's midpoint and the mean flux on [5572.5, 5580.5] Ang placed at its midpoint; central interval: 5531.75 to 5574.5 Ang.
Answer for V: -1.2 Ang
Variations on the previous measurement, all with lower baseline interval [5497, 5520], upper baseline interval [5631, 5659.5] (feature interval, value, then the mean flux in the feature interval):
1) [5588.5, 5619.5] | 2.0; 0.928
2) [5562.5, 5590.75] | 1.2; 0.937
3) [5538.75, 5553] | -1.0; 1.03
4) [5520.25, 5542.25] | -0.5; 0.978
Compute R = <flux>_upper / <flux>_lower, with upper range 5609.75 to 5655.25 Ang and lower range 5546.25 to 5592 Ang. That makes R 1.04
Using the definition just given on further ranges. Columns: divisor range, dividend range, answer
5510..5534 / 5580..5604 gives 0.96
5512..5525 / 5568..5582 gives 1.02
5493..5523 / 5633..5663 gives 1.05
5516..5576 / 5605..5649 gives 1.01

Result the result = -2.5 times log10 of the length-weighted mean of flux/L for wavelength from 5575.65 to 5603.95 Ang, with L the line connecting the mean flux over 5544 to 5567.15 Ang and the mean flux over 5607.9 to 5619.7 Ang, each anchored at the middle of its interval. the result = 0.07 mag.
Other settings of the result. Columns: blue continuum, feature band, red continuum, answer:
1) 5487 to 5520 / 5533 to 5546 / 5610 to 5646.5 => -0.06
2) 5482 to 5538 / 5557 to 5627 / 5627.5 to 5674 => 0.04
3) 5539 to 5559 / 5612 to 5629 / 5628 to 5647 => 0.07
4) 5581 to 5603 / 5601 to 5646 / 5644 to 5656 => -0.03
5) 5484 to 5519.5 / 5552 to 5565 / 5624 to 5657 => -0.03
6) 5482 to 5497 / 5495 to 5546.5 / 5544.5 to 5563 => 0.01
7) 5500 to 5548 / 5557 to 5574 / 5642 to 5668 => 0.00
